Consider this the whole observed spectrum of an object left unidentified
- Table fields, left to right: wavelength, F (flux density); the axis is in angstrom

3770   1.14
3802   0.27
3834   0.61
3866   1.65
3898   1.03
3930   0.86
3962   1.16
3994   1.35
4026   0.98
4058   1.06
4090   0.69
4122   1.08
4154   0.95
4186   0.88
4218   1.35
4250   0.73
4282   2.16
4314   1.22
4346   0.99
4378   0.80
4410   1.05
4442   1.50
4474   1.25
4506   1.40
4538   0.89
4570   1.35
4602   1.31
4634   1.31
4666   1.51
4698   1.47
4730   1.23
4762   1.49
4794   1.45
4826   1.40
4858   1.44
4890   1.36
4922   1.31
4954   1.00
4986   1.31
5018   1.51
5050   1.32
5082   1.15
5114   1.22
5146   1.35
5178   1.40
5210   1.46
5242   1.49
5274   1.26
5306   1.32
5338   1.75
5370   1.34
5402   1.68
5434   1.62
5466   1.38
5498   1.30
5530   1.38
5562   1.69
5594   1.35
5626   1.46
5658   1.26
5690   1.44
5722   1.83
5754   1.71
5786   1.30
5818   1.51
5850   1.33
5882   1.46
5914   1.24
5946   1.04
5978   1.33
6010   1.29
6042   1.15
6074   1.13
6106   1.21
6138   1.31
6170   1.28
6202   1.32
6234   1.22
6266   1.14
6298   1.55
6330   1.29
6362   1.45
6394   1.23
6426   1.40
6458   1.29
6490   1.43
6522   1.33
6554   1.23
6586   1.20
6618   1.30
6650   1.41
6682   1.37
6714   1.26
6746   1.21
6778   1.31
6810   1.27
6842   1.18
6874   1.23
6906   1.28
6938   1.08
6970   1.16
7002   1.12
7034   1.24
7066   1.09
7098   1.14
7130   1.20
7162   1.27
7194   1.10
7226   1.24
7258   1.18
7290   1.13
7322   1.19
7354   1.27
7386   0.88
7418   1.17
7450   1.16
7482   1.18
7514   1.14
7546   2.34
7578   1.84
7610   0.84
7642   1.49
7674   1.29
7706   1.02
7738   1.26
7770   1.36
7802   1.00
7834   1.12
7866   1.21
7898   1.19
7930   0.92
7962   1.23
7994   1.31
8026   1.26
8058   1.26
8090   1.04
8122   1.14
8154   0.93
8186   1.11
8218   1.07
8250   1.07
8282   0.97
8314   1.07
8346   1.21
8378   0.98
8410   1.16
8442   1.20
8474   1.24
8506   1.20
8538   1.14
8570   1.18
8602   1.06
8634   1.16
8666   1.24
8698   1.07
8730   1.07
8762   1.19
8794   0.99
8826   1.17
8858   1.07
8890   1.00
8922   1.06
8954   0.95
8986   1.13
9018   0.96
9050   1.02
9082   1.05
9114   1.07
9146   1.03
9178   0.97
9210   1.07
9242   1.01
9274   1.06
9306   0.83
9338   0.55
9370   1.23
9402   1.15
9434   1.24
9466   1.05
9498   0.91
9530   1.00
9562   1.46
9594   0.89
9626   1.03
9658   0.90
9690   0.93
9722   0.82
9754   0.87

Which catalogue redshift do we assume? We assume 0.15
